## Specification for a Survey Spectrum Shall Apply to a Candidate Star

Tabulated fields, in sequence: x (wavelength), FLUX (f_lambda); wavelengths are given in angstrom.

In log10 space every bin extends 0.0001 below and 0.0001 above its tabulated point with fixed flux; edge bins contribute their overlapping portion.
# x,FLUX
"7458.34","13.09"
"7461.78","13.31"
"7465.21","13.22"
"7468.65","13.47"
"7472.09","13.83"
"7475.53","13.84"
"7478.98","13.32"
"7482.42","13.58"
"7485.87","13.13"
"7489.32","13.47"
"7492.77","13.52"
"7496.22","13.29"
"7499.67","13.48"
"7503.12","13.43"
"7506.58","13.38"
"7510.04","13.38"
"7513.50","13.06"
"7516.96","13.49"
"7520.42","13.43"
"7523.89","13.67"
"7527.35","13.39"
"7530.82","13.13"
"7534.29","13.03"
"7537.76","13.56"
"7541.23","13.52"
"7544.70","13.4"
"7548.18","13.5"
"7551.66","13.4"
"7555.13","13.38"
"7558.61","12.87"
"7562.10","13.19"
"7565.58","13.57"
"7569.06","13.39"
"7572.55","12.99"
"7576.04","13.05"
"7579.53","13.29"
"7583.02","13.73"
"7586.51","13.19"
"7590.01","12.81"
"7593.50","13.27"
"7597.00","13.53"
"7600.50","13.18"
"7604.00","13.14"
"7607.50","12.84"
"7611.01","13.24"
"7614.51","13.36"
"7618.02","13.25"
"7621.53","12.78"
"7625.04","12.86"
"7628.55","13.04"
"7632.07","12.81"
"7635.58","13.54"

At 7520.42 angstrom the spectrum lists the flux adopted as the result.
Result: 13.43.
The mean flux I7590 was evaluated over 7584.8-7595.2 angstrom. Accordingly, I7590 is 13.1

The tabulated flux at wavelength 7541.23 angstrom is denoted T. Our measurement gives 13.52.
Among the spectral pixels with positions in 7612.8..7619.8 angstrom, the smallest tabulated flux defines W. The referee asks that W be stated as 13.25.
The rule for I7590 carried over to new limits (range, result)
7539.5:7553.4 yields 13.5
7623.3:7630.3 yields 13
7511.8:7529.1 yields 13.4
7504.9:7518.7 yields 13.3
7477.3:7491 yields 13.4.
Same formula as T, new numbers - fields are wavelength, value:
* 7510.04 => 13.38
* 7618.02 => 13.25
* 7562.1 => 13.19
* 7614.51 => 13.36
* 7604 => 13.14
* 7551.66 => 13.4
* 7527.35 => 13.39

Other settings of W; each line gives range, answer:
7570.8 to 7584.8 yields 12.99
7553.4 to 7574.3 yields 12.87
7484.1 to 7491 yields 13.13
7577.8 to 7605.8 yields 12.81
